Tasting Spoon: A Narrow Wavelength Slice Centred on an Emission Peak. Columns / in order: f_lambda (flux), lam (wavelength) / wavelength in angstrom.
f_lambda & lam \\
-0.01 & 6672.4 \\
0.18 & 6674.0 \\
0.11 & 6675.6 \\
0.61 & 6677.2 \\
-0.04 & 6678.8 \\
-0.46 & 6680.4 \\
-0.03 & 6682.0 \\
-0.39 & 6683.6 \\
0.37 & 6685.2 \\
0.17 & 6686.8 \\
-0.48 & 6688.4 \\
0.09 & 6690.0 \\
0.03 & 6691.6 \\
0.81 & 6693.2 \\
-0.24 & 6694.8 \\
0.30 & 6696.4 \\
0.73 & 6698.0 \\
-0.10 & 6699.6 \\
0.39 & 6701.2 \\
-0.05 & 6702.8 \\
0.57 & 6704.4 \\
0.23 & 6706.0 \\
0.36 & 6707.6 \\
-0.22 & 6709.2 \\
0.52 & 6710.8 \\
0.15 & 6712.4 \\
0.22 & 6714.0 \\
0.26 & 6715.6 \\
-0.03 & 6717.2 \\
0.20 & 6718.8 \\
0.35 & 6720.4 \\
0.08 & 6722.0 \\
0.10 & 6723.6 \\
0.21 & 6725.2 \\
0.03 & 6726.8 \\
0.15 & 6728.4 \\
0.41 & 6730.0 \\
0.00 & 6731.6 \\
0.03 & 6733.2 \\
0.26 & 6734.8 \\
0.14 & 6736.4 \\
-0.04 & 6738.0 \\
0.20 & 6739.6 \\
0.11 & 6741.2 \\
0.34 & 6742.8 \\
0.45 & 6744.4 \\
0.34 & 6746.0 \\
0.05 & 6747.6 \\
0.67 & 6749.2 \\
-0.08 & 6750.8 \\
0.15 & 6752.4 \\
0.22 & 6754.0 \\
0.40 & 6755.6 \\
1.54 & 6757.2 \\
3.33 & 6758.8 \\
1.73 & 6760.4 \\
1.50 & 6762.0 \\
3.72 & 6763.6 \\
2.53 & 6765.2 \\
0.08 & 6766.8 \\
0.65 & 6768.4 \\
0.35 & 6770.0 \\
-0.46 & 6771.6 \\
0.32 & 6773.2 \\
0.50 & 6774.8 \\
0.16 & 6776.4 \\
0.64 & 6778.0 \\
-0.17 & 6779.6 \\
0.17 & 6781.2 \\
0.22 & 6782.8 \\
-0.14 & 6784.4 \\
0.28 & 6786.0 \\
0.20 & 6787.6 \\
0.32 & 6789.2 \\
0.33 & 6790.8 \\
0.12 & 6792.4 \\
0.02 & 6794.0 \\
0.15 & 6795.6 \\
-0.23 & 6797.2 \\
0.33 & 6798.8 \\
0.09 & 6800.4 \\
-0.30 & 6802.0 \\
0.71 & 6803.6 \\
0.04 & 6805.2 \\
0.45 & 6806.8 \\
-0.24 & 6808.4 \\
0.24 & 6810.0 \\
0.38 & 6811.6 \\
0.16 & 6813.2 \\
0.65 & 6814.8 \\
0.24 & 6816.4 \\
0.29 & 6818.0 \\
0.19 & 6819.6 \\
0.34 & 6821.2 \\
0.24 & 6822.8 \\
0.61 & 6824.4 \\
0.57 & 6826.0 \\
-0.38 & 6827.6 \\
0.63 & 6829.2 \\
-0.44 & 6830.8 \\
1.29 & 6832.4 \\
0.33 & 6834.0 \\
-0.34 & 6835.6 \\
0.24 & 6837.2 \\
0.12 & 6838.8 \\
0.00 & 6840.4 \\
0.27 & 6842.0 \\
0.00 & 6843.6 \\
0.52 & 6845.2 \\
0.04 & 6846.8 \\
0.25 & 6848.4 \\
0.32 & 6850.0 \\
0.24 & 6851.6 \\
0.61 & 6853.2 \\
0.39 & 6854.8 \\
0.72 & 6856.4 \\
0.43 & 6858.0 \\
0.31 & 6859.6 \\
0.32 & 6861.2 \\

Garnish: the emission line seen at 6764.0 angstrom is [O II]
